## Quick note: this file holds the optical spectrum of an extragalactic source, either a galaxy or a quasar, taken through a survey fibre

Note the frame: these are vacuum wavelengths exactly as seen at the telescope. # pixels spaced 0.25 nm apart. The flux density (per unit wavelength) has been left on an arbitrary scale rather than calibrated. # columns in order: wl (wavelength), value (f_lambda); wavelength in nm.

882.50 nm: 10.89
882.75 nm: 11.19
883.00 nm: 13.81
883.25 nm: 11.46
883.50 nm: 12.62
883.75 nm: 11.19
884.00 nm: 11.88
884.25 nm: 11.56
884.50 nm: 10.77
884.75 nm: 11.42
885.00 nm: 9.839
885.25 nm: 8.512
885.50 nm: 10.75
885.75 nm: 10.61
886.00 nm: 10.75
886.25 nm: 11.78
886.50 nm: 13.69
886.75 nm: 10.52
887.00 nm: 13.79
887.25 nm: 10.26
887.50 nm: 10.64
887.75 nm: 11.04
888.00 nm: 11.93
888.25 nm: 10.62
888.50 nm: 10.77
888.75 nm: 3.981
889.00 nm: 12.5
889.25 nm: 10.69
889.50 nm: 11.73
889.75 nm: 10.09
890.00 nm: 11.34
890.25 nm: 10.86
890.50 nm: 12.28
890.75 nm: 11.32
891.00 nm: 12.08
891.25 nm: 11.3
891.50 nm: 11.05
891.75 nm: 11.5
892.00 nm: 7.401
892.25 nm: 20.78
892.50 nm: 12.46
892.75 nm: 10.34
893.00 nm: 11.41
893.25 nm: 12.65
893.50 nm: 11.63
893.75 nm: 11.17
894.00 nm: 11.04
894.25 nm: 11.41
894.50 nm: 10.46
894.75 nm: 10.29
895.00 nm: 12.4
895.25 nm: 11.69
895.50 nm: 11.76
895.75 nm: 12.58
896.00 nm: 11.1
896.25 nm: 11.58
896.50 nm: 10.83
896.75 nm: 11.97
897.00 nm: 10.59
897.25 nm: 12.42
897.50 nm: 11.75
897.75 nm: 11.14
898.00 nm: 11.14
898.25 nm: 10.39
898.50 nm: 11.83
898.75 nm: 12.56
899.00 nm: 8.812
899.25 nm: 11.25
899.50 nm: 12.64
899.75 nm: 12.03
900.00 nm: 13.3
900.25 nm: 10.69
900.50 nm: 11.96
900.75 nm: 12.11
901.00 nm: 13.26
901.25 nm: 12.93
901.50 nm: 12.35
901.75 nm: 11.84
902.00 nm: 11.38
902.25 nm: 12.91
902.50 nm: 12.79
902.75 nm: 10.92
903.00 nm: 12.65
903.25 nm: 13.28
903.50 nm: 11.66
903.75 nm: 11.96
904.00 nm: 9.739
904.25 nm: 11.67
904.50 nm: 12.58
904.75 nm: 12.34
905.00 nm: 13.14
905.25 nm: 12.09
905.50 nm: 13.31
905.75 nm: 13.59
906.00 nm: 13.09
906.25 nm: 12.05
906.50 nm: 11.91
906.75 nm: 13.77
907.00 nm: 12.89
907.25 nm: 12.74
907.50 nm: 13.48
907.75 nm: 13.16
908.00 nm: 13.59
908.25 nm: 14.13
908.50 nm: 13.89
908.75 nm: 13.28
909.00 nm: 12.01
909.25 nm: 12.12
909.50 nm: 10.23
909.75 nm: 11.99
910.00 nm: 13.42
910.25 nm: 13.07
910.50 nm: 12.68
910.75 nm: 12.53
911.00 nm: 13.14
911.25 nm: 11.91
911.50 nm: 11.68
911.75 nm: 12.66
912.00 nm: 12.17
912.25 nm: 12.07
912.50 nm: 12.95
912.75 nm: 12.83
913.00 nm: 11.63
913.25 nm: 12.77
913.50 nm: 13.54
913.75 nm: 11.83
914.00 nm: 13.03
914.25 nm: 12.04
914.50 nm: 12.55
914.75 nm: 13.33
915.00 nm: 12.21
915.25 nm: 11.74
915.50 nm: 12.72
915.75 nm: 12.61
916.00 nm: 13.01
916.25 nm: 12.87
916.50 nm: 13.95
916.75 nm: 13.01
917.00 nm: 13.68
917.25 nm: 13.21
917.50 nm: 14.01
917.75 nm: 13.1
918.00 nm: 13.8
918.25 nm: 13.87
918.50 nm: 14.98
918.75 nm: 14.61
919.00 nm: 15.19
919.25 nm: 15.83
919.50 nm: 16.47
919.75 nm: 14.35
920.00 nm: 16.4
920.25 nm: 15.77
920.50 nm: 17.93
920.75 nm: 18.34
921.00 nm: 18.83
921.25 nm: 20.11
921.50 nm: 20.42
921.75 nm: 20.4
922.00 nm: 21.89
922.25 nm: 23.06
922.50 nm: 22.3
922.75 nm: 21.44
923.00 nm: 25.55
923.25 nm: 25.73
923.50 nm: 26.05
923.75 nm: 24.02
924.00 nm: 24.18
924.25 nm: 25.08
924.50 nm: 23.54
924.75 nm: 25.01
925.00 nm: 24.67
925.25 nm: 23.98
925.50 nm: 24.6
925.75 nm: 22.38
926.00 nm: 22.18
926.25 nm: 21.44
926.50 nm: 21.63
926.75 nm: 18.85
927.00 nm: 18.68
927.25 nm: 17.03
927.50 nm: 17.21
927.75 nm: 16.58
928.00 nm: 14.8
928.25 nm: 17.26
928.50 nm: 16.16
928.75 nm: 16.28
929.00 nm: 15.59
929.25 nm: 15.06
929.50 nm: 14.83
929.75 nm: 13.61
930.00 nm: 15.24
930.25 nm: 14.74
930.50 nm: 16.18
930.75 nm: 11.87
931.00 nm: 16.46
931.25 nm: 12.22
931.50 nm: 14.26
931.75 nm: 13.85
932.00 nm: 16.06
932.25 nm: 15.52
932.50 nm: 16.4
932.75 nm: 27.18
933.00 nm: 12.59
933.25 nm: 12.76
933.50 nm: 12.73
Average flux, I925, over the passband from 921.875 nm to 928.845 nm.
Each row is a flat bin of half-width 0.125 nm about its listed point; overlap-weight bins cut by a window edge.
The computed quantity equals 21.5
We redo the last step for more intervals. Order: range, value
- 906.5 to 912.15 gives 12.7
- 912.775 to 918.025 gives 12.9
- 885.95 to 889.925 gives 10.9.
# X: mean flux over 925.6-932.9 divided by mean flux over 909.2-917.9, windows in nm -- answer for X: 1.34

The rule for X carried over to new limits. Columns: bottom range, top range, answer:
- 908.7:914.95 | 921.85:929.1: 1.71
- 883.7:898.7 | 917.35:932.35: 1.63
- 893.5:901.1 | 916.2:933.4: 1.56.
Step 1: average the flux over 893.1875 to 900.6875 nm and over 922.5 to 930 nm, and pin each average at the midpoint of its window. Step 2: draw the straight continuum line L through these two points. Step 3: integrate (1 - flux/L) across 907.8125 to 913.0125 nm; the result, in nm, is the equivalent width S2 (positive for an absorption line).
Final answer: 0.99 nm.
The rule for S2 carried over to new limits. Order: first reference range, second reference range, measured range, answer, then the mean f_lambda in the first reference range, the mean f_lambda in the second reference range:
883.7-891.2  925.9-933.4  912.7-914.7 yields 0.25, 11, 16.4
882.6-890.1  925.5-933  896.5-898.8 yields 0.21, 11.1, 16.9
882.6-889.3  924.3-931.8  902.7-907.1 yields 0.56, 11.1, 18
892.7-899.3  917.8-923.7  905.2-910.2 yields 0.68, 11.4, 18.8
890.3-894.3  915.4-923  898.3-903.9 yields 0.56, 11.9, 16.4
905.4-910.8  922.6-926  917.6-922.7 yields 0.96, 12.9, 24.2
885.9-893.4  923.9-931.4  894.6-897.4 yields 0.23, 11.4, 18.5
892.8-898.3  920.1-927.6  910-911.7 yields 0.44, 11.4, 21.7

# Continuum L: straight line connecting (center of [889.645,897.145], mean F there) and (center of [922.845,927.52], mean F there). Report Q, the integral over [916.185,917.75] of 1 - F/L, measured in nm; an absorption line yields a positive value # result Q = 0.51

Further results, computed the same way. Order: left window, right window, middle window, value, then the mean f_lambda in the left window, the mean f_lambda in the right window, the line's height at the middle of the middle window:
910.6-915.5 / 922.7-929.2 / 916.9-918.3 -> 0.172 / 12.5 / 21.1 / 15.5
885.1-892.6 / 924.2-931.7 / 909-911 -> 0.353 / 11.2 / 18.1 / 15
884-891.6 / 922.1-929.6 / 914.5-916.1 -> 0.488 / 11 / 20.9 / 18.1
